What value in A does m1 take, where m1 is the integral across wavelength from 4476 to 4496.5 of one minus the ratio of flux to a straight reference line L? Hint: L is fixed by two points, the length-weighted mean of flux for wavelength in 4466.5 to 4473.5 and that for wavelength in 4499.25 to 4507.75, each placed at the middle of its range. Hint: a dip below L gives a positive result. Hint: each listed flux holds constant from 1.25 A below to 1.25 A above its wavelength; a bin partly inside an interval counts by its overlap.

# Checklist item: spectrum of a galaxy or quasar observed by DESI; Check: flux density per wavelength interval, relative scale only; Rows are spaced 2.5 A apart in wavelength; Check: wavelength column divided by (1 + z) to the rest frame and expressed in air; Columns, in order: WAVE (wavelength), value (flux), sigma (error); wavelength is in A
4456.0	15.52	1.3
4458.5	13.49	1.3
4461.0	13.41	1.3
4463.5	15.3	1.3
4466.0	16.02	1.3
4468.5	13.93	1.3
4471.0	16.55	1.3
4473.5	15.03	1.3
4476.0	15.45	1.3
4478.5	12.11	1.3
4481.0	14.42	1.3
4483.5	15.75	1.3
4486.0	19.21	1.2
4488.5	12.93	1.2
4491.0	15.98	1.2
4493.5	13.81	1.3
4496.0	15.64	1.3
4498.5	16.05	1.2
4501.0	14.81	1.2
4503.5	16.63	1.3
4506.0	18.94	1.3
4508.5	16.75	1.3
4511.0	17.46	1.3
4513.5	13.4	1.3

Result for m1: 1.3 A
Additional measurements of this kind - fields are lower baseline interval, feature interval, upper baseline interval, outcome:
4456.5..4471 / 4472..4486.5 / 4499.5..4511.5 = 0.3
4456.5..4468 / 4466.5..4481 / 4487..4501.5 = 0.0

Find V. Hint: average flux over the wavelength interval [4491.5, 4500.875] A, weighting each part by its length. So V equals 15.2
